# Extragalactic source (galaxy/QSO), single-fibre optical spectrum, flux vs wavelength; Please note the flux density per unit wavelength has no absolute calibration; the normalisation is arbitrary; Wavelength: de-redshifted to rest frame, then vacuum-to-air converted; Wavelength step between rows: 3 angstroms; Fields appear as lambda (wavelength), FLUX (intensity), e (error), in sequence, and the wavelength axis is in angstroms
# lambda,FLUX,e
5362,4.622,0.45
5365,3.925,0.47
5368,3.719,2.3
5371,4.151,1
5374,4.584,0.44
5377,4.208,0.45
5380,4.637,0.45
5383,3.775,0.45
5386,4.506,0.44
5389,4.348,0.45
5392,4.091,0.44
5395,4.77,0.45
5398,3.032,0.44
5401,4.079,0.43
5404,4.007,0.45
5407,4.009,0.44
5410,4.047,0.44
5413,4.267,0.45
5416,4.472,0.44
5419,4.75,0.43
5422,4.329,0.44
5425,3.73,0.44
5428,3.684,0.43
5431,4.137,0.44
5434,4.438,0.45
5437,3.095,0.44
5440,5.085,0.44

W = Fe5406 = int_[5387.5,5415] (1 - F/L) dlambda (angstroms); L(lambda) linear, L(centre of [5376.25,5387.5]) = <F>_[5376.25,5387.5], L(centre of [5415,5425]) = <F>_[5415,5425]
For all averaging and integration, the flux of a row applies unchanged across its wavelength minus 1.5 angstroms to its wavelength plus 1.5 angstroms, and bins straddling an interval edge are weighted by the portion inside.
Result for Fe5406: 1.7 angstroms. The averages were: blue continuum 4.29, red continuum 4.4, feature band 4.08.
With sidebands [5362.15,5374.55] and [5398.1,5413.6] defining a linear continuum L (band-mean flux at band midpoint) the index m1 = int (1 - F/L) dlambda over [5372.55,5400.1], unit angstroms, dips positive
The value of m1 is -1.11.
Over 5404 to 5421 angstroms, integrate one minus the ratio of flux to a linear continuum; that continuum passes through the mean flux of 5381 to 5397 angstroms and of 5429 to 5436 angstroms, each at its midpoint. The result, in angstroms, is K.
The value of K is -0.3 angstroms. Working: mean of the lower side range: 4.27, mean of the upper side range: 4.16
